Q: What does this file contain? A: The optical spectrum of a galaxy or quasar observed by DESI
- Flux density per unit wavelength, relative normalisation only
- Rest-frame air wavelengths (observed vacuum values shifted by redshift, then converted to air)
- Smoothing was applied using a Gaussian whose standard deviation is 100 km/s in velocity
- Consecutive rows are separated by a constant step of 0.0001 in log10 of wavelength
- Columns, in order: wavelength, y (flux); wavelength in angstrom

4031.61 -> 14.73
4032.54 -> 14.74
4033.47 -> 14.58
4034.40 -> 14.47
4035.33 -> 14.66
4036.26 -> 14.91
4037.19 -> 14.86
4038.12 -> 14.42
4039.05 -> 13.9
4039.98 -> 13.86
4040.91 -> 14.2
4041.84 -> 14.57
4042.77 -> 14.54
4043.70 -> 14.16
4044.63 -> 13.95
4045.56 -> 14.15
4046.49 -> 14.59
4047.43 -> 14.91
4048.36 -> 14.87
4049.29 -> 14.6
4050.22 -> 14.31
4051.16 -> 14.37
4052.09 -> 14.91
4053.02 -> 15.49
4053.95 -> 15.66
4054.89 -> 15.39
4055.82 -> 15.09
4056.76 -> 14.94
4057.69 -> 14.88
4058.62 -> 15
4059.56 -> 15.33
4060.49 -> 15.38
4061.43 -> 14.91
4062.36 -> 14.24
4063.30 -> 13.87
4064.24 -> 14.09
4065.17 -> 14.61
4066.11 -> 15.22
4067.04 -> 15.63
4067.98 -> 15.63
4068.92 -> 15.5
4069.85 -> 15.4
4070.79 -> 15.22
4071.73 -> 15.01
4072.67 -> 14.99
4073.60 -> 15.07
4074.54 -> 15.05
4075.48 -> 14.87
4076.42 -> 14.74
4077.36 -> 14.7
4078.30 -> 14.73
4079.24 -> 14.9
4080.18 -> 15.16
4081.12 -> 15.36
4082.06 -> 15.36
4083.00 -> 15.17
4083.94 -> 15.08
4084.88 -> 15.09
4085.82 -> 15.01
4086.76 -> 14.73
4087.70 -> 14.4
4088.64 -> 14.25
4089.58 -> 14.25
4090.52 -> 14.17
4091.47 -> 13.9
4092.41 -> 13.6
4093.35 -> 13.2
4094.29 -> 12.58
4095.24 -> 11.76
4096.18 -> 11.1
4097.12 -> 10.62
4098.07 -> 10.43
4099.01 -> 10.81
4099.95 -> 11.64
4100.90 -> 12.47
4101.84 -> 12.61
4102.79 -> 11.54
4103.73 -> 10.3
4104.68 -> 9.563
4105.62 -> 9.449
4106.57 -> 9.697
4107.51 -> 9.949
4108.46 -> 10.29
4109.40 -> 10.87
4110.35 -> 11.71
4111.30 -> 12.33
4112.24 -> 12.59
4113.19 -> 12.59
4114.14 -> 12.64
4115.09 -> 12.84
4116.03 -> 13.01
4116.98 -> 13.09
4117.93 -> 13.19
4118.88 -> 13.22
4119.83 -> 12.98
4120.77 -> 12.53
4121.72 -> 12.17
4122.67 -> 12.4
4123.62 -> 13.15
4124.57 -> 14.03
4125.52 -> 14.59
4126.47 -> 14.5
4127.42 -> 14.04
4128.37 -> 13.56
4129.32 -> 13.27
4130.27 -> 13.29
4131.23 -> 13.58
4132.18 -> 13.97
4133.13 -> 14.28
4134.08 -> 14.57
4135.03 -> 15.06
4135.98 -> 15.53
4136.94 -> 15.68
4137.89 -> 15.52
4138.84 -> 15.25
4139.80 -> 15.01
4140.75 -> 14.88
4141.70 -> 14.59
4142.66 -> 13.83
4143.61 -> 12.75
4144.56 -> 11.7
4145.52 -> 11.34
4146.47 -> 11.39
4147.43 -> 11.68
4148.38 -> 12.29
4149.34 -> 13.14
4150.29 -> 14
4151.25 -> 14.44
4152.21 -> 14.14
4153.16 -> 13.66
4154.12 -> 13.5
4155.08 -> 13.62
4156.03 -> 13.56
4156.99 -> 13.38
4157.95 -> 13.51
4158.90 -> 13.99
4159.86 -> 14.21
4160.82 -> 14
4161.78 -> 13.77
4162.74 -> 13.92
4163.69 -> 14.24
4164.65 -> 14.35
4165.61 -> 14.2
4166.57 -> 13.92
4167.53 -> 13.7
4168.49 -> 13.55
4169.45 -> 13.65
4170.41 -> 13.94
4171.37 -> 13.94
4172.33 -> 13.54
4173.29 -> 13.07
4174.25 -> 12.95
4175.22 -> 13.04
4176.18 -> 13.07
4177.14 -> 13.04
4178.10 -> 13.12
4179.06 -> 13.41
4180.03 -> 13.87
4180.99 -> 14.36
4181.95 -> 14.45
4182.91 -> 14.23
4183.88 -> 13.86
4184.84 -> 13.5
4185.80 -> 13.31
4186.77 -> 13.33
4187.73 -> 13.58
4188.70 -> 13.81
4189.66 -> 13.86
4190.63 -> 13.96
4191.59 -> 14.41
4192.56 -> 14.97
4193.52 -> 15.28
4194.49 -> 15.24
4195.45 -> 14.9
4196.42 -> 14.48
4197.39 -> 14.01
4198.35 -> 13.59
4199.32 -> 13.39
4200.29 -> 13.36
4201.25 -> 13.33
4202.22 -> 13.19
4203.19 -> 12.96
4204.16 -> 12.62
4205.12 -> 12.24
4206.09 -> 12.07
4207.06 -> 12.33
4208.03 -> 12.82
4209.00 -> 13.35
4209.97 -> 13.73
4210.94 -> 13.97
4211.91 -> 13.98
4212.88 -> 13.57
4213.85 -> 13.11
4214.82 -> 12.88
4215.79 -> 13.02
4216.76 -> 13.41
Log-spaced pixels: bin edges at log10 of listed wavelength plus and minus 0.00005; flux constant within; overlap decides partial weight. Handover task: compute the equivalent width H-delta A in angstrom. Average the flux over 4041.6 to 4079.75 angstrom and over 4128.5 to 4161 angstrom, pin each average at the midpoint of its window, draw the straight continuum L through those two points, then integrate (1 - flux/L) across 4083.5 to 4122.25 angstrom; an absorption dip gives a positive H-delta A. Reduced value 5.2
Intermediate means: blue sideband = 14.9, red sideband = 13.8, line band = 12.4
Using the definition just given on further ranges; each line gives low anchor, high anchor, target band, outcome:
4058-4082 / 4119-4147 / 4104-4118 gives 2.6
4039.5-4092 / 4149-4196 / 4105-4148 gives 3.6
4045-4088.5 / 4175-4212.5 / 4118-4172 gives 1.6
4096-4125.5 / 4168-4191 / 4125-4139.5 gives -2.4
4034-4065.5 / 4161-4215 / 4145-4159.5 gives 0.8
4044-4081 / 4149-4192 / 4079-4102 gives 1.7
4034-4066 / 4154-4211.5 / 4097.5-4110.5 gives 3.2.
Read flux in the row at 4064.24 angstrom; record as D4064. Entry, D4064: 14.09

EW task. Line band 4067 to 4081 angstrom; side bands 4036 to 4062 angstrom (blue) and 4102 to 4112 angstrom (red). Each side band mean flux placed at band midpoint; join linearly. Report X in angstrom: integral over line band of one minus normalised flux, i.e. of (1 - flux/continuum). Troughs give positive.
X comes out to -2.3 angstrom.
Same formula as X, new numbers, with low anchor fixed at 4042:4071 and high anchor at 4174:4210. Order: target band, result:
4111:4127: 1.4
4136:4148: 0.3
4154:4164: 0.1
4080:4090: -0.2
